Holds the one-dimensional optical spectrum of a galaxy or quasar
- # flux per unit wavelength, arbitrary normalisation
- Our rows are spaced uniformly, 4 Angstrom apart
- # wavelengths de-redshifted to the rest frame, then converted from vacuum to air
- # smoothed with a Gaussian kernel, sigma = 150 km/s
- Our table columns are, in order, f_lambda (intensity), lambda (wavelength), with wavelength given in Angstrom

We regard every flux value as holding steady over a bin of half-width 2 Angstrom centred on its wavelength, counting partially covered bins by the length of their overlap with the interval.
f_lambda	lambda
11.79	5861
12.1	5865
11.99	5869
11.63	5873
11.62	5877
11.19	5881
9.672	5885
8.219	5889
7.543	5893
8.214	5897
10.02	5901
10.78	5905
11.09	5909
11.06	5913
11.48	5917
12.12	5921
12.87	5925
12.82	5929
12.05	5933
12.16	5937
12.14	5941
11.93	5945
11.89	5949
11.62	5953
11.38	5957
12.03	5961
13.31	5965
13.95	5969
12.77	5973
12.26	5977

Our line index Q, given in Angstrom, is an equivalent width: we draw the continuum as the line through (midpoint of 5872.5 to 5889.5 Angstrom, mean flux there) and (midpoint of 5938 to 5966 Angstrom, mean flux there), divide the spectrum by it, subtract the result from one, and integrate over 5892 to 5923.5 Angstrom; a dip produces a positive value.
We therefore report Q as 2.0 Angstrom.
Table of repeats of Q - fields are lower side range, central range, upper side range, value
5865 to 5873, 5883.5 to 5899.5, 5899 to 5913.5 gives 4.0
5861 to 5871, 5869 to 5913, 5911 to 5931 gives 6.9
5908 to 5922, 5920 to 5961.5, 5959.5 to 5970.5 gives 0.6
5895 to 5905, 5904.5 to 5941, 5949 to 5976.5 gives -4.7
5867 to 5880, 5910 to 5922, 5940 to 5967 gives 0.4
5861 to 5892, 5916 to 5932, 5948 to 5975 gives -0.8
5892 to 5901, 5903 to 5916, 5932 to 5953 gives -2.2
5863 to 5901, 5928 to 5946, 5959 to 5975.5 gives -0.3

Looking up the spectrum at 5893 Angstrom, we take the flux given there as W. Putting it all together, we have 7.543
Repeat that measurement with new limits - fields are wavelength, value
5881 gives 11.19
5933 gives 12.05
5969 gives 13.95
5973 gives 12.77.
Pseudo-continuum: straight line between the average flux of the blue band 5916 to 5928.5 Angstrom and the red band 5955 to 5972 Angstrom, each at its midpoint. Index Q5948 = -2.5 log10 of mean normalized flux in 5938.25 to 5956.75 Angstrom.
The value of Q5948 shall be 0.06 mag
